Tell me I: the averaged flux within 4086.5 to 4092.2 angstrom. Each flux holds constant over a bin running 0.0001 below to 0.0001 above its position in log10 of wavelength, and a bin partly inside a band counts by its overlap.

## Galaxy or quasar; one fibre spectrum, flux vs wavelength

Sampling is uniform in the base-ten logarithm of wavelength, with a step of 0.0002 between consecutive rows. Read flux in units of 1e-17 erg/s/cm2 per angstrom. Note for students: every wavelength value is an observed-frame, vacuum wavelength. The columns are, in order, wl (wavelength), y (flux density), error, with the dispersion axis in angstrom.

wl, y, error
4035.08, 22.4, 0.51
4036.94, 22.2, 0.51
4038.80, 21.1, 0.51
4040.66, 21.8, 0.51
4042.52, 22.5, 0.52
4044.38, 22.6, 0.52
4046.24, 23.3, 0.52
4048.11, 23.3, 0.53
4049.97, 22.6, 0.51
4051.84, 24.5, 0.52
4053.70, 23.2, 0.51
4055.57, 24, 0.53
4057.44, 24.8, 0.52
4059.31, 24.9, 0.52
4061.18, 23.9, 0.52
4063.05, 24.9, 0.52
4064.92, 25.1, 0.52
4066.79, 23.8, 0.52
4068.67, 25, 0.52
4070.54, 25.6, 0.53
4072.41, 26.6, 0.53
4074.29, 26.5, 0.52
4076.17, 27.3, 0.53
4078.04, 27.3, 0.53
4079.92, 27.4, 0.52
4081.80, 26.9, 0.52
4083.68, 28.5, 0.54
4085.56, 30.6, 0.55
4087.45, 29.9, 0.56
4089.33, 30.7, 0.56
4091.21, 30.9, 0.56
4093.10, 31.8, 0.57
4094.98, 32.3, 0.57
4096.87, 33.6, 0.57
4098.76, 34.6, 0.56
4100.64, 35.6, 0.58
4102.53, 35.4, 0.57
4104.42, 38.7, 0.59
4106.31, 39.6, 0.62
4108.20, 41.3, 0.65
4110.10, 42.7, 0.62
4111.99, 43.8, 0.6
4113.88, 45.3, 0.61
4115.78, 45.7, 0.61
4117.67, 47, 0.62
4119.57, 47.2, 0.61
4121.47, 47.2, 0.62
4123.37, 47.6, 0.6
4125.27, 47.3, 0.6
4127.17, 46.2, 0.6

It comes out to 30.5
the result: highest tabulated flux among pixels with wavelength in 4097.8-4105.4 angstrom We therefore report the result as 38.7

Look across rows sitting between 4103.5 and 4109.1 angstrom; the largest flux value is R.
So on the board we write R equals 41.3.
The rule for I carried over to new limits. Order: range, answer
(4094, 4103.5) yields 34.3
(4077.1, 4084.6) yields 27.5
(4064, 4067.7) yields 24.5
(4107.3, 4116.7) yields 43.7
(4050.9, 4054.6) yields 23.9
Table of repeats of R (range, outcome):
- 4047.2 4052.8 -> 24.5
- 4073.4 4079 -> 27.3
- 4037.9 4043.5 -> 22.5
